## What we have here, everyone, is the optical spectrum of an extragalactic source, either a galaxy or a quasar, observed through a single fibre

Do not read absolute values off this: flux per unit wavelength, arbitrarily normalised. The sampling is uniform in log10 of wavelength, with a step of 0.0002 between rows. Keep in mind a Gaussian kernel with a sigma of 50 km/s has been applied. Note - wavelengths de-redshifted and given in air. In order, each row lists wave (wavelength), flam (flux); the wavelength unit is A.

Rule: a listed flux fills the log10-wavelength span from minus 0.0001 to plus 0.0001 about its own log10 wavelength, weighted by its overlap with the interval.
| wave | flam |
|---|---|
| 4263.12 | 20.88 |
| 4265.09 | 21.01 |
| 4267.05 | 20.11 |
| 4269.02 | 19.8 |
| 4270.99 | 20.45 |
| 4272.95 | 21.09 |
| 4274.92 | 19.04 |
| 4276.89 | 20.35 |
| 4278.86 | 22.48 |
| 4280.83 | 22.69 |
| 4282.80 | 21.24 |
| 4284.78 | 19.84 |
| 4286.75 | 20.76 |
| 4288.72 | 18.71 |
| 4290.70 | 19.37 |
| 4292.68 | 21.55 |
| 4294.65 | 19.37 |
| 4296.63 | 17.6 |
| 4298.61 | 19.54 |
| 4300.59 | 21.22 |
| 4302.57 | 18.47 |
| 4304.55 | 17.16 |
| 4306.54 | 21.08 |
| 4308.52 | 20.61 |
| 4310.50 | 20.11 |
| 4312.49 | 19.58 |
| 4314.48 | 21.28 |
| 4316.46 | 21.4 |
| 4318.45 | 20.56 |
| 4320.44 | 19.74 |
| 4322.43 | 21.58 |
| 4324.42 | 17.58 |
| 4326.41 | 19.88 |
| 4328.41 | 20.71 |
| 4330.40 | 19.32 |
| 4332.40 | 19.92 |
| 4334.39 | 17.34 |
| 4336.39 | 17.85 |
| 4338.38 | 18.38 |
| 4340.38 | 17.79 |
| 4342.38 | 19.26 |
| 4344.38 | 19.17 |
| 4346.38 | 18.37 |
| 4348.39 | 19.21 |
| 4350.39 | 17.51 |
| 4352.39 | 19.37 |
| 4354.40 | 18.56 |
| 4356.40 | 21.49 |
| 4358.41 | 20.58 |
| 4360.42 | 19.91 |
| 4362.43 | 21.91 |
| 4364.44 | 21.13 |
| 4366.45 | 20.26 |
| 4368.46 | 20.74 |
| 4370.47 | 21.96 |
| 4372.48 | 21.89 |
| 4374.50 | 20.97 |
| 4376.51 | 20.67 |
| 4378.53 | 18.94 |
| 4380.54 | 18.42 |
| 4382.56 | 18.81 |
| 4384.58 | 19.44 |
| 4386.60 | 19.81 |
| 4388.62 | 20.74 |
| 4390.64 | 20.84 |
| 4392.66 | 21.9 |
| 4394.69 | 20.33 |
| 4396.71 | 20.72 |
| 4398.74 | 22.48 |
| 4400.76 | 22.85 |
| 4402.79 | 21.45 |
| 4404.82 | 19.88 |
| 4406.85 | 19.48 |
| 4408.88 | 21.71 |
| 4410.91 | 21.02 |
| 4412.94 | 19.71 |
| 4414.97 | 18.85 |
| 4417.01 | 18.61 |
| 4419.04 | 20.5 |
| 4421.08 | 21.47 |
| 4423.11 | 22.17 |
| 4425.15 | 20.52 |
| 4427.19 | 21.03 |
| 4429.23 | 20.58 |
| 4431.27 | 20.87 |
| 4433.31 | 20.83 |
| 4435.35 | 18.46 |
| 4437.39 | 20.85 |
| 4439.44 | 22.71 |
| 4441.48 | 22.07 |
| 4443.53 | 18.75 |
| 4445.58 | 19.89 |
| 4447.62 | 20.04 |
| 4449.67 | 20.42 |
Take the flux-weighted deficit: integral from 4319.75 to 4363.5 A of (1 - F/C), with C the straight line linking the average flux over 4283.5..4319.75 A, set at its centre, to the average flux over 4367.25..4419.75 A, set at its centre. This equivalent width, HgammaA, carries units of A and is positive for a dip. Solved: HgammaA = 1.79 A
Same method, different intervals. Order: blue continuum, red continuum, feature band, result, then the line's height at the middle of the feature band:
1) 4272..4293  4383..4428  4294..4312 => 1.0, 20.6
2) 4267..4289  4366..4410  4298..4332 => 1.1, 20.6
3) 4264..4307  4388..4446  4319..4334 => 0.4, 20.3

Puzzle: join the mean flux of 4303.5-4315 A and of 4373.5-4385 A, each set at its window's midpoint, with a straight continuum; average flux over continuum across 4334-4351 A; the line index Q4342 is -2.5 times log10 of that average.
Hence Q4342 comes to 0.08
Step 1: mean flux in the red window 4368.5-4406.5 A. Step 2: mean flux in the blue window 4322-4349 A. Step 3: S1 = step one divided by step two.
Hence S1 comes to 1.09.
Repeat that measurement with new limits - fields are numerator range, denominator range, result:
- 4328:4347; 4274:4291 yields 0.91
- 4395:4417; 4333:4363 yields 1.08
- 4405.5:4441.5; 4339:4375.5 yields 1.03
